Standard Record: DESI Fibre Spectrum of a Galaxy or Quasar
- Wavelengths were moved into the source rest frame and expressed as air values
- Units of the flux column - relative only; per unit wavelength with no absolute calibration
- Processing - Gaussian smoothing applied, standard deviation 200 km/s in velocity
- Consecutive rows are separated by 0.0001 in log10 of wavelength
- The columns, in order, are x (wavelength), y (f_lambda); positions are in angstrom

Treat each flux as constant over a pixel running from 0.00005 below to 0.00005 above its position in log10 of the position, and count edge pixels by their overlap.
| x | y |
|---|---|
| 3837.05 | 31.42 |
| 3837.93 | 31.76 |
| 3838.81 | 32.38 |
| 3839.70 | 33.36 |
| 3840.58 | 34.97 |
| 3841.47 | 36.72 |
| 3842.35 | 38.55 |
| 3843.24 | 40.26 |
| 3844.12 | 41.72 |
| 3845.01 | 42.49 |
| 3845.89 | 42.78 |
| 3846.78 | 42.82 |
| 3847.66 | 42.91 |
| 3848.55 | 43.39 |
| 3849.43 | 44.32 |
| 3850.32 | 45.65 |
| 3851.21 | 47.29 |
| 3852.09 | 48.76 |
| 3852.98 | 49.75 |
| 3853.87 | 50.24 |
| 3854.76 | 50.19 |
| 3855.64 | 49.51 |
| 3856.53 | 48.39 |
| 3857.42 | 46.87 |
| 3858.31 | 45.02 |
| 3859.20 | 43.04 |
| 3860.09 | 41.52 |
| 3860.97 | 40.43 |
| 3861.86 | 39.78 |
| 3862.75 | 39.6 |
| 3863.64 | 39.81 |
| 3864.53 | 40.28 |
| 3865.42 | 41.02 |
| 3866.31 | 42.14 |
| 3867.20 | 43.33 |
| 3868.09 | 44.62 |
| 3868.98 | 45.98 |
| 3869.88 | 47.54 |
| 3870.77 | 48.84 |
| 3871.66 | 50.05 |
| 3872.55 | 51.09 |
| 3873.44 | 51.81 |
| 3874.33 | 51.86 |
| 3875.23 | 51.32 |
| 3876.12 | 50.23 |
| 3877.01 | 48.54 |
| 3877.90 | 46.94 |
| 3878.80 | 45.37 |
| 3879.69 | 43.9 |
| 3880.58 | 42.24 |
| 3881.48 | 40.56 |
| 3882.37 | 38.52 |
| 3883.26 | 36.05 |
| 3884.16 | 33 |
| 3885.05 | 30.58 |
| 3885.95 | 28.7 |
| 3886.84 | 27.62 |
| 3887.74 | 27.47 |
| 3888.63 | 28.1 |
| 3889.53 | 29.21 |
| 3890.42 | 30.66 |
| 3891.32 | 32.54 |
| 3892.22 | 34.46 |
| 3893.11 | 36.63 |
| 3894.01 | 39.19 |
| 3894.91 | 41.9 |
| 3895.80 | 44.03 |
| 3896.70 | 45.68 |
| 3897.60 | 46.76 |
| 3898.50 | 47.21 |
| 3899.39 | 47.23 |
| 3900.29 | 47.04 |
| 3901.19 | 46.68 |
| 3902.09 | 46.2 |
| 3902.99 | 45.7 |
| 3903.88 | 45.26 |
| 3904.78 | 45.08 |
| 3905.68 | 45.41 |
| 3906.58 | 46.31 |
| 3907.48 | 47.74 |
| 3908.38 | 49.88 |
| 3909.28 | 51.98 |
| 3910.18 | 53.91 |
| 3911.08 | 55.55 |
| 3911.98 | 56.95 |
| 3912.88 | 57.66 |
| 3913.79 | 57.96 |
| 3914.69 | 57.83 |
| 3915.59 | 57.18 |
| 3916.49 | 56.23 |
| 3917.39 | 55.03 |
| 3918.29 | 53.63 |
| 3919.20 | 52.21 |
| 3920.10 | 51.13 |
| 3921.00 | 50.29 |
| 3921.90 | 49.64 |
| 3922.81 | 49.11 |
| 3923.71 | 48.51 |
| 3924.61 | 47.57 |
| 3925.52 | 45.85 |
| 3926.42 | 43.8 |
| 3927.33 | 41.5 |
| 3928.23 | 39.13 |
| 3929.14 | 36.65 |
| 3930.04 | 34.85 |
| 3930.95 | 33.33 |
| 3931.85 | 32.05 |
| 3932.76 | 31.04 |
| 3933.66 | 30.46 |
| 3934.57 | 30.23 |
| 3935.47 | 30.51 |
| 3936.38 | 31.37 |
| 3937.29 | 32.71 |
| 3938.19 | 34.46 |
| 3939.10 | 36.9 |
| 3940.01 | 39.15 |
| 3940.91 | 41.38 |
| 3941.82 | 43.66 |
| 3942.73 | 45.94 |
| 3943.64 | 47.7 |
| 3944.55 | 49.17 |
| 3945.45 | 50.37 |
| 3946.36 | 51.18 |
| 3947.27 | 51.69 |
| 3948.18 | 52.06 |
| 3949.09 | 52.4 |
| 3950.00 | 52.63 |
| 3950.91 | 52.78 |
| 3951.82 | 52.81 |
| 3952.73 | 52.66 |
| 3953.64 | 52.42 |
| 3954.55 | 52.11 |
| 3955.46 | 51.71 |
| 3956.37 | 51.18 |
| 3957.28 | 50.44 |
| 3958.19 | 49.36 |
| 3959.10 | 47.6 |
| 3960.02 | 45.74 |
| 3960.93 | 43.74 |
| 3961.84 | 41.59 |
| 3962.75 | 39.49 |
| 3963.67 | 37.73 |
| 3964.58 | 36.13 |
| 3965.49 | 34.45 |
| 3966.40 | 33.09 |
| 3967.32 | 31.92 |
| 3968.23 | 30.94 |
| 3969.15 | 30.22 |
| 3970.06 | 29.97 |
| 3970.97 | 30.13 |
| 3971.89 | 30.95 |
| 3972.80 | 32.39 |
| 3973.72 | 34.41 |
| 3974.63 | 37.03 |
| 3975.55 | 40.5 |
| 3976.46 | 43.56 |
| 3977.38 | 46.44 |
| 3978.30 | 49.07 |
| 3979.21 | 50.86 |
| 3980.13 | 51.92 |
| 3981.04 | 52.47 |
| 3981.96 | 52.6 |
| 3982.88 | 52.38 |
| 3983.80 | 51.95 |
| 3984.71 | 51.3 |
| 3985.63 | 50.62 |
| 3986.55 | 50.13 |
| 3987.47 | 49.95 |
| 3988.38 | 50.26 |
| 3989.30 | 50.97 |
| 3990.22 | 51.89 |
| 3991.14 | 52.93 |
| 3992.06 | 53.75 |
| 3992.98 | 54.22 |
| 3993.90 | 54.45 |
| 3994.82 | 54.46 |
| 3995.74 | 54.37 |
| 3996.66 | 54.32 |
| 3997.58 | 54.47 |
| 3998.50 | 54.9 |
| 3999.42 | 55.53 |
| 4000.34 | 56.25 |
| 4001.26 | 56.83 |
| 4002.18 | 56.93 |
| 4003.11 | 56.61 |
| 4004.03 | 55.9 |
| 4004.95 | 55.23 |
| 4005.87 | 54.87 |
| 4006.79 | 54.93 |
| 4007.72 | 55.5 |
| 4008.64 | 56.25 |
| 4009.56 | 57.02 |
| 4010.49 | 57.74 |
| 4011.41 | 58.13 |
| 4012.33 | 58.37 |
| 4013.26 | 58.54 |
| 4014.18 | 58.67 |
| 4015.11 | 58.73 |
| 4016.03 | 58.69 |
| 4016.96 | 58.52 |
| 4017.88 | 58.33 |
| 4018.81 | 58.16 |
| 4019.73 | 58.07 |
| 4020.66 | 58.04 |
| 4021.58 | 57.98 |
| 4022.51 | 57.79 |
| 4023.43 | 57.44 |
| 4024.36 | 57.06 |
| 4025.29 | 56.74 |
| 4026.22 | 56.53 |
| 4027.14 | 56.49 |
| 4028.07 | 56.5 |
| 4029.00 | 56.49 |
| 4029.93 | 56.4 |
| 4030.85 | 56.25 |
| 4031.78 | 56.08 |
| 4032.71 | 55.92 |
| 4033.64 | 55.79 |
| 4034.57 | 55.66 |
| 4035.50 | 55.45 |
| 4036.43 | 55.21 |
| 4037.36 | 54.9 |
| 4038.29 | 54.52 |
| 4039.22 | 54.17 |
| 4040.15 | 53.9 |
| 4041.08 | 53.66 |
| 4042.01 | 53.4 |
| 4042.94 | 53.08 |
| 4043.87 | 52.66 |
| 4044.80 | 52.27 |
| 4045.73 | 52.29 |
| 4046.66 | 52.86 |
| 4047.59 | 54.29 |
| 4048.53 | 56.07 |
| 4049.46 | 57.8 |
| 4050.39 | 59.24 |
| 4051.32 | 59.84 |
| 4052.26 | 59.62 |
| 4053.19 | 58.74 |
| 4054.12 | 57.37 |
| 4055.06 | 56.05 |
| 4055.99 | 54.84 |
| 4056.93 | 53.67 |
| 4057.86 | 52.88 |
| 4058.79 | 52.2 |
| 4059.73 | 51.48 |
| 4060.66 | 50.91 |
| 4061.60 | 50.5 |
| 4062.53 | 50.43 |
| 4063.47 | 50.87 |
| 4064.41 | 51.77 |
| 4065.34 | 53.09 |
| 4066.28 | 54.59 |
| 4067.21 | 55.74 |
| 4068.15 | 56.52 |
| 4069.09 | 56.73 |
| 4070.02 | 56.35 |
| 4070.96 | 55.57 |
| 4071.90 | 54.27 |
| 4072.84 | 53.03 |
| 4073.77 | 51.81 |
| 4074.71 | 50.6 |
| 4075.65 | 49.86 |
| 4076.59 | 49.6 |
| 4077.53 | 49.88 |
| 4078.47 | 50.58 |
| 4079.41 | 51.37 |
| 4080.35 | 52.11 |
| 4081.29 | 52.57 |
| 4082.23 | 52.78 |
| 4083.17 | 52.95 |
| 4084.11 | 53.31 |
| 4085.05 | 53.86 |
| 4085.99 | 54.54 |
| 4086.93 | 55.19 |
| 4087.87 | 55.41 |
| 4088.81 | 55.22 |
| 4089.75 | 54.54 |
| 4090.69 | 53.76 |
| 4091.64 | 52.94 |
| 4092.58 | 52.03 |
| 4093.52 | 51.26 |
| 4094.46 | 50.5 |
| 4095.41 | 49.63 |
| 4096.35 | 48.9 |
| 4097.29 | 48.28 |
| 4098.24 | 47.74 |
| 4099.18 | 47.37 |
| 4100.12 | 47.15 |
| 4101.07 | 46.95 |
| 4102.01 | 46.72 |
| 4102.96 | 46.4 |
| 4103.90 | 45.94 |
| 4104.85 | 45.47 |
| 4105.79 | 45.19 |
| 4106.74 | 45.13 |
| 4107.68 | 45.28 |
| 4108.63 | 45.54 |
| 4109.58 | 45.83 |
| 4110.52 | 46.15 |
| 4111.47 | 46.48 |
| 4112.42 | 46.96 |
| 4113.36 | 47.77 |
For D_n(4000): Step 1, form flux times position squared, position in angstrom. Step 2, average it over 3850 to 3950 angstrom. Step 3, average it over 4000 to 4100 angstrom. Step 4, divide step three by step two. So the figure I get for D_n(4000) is 1.33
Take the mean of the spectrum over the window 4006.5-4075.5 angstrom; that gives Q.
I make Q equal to 55.5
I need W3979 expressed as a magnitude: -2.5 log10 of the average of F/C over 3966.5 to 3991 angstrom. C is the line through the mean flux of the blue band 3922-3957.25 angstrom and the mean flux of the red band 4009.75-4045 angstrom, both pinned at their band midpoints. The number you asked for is 0.14 mag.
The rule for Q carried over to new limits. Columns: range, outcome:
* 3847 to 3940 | 43.7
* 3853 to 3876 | 45.9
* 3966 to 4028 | 51.2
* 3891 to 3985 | 44.6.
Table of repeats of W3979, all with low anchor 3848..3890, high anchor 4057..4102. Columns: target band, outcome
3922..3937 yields 0.20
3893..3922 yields -0.11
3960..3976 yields 0.32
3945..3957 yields -0.12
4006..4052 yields -0.13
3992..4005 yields -0.14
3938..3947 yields 0.04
